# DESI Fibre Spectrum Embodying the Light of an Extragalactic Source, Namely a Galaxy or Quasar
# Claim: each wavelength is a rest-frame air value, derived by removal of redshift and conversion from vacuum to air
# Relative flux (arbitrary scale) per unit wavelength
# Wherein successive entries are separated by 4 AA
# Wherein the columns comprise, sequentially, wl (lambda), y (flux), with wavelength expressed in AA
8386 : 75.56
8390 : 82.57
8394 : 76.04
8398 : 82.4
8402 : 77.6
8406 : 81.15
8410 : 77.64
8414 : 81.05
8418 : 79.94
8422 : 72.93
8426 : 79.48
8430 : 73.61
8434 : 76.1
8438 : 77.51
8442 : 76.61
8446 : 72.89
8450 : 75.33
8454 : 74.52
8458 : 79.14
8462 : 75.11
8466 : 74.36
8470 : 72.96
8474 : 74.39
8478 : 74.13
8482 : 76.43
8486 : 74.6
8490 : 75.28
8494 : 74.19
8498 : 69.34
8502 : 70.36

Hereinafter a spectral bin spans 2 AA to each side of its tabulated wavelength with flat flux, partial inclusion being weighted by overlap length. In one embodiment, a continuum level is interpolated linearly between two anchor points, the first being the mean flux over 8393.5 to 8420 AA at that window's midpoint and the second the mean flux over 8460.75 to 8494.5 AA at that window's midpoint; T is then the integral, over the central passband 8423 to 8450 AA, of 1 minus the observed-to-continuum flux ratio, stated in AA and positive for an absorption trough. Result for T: 0.6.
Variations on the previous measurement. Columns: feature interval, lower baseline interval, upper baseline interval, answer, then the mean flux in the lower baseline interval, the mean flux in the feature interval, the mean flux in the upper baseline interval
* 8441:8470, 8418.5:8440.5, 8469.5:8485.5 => 0.1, 76.2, 75.2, 74.6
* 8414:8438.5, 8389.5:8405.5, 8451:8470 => 0.2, 79.5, 76.9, 75.5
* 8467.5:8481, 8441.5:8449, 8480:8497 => 0.1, 74.5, 74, 74.8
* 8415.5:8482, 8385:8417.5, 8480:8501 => 0.7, 79.4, 75.6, 73.8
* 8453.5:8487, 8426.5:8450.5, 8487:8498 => -0.3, 75.6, 75.1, 73.7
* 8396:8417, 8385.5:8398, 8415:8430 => -0.5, 79.1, 80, 77.2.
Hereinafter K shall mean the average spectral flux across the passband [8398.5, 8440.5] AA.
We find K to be 77.9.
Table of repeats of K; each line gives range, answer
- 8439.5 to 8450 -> 75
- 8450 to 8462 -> 76.3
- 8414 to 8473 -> 75.9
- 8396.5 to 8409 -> 80.1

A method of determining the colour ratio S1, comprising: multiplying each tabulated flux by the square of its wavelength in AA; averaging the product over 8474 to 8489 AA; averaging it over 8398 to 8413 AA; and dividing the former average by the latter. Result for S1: 0.96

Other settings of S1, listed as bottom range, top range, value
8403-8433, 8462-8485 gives 0.97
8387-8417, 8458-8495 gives 0.96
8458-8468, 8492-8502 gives 0.95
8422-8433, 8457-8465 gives 1.02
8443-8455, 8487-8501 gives 0.99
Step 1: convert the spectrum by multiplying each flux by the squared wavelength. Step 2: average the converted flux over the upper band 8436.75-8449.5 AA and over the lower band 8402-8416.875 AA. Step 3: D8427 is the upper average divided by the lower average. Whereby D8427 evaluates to 1.0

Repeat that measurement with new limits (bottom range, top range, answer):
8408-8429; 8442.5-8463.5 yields 0.98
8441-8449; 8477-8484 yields 1.02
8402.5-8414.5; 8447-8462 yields 0.97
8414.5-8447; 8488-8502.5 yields 0.96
